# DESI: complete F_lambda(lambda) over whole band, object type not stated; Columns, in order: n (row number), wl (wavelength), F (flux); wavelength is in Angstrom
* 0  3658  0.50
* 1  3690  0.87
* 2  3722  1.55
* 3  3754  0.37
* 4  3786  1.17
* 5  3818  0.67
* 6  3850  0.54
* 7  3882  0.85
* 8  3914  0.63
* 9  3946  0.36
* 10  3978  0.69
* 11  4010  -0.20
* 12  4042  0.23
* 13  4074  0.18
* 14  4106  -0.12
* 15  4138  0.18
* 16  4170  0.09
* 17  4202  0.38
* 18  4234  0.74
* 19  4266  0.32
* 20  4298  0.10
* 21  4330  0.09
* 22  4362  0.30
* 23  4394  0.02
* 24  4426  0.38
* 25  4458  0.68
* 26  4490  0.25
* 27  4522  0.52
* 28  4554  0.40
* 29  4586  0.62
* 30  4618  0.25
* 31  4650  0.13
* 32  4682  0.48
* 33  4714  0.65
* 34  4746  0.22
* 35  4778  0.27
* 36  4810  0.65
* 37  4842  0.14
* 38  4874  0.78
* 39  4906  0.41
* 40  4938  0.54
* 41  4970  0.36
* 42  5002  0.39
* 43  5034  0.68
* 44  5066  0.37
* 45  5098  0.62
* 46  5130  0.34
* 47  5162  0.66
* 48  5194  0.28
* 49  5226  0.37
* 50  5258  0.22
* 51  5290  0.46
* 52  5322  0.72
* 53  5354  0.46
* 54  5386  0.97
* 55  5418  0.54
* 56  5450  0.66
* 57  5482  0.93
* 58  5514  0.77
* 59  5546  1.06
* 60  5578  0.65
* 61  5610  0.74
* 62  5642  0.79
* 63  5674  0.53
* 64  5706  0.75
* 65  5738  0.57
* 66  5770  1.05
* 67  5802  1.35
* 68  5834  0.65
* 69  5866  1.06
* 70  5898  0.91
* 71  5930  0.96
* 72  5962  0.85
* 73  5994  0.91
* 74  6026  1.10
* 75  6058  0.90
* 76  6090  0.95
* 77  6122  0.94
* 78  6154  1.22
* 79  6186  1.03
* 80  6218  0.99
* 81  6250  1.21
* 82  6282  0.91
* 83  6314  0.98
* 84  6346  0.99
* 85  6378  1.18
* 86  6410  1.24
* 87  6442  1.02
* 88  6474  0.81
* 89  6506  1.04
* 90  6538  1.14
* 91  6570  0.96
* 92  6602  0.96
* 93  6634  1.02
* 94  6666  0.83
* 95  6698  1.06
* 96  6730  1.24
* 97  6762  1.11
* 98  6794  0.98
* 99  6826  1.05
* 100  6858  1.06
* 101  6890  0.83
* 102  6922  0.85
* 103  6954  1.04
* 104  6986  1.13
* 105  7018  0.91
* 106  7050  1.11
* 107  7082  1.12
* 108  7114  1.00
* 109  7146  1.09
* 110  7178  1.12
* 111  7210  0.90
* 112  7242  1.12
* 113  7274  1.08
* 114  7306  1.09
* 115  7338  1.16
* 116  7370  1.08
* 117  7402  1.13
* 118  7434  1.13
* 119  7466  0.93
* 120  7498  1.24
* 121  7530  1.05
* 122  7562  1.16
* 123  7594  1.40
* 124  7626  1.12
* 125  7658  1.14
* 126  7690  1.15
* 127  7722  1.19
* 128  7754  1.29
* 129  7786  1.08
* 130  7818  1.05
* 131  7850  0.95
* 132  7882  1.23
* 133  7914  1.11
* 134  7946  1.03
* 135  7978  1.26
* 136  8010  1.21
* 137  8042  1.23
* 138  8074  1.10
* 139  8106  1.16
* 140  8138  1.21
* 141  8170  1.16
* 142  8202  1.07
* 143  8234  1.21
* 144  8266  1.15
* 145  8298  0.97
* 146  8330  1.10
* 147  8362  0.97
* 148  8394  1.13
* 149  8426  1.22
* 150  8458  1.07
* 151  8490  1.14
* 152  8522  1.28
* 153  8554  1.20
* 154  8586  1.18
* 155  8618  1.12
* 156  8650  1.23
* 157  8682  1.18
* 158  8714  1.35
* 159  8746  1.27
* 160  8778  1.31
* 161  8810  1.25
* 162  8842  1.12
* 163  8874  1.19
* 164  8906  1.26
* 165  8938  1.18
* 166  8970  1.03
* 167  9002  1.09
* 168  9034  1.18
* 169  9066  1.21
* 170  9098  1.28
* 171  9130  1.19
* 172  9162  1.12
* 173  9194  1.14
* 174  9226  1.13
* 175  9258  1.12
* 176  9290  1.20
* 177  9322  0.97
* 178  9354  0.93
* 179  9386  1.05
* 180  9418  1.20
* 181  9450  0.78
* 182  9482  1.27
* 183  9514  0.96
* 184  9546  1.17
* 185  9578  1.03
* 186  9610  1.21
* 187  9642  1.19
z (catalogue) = 0.333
